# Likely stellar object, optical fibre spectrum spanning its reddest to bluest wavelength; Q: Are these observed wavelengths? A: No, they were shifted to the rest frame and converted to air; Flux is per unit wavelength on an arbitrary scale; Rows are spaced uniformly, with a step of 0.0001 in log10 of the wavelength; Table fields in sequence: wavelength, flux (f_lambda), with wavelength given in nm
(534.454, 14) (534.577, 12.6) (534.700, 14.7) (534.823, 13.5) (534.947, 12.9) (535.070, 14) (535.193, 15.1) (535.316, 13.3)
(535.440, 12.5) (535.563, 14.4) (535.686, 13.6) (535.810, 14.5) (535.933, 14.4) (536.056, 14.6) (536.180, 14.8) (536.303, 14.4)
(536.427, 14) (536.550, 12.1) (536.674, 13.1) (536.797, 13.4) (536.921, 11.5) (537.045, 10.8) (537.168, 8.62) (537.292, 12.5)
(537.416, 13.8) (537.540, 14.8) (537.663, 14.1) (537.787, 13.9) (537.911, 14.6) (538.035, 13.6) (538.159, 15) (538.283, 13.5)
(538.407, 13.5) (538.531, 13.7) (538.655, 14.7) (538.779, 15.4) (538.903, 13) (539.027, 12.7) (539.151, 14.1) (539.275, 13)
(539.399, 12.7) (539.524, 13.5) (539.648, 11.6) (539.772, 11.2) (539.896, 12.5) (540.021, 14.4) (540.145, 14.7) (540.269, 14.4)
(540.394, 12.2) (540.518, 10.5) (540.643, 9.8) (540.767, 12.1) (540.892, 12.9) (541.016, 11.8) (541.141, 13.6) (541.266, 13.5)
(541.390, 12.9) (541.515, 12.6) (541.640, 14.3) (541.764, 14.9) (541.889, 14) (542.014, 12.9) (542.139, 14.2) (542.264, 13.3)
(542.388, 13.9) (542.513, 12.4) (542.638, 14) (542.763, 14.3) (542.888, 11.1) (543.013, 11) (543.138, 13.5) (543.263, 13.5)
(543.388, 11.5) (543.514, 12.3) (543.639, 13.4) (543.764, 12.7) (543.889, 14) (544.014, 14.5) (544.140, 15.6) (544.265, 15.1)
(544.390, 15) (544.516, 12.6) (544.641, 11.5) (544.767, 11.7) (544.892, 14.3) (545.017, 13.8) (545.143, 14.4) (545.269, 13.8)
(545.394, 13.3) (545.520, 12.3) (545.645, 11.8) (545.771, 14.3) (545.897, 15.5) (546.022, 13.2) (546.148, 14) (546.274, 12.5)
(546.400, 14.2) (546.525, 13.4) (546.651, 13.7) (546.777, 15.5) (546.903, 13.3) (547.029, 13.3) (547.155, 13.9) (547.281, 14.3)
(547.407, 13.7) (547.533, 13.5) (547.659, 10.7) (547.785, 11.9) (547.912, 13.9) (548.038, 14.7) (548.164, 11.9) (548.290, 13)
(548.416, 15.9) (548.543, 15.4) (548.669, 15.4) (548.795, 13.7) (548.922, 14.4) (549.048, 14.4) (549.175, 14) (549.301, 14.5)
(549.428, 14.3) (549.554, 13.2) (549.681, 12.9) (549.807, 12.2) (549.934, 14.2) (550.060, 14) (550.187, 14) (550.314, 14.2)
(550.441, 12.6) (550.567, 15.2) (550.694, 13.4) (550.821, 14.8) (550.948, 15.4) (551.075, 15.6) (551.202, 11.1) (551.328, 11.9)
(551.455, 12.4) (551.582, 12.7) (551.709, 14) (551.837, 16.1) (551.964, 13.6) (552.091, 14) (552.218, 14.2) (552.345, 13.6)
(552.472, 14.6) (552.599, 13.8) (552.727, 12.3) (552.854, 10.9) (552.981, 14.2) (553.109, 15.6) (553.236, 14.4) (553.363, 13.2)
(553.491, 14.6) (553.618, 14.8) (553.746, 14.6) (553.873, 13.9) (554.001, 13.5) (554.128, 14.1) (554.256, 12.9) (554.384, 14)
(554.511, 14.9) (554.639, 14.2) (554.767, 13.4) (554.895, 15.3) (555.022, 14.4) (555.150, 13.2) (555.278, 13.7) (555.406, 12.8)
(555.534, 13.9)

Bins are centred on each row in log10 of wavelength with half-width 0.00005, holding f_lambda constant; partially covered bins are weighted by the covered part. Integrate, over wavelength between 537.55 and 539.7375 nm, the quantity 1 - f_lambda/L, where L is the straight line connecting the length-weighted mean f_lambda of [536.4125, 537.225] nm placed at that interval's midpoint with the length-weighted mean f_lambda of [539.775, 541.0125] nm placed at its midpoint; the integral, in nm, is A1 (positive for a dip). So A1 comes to -0.27 nm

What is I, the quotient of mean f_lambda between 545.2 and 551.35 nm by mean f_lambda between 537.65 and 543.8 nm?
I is 1.0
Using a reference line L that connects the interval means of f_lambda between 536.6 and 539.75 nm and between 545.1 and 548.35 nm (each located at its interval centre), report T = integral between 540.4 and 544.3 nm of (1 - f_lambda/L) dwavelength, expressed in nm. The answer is 0.08 nm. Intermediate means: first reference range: 13.2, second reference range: 13.5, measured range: 13.1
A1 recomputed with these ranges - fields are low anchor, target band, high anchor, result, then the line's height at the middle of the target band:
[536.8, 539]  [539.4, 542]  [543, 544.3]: 0.10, 13.4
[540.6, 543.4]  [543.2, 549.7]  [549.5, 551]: -0.10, 13.5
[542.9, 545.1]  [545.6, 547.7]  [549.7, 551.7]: -0.04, 13.4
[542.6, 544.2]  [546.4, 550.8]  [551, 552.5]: -0.11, 13.5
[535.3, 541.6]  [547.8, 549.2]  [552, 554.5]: -0.05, 13.7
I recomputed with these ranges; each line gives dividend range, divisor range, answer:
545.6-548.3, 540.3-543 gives 1.05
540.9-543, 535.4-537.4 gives 1.01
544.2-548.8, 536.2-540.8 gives 1.04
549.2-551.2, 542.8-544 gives 1.10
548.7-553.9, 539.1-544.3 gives 1.06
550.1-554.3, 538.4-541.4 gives 1.07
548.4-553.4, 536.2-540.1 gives 1.05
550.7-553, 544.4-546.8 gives 1.01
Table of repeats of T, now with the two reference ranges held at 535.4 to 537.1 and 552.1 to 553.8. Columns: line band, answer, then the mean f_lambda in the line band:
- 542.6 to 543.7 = 0.08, 12.7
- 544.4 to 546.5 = 0.05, 13.4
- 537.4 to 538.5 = -0.05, 14.1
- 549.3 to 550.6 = 0.01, 13.7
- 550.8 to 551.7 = 0.03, 13.4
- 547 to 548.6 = 0.03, 13.5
